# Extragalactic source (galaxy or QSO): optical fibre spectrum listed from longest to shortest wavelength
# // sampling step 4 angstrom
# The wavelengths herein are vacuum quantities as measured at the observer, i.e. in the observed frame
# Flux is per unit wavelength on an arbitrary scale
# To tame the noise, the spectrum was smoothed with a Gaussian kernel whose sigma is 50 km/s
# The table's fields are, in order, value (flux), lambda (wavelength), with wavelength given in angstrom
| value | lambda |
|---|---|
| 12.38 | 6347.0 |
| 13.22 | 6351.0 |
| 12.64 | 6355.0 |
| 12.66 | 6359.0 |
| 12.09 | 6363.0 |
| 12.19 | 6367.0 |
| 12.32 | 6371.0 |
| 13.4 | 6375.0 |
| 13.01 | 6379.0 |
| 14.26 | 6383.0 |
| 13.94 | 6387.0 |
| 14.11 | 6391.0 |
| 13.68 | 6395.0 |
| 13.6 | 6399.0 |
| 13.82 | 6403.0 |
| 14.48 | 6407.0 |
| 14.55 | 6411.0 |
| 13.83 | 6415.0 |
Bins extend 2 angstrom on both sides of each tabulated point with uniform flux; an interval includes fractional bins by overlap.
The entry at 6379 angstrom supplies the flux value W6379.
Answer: 13.01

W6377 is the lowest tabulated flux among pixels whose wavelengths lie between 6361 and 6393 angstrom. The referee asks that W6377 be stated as 12.09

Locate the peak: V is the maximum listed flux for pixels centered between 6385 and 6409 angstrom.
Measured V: 14.48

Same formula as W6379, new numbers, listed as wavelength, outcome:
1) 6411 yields 14.55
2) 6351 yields 13.22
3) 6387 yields 13.94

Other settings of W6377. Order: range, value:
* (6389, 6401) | 13.6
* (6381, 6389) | 13.94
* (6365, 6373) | 12.19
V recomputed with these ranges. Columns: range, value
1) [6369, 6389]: 14.26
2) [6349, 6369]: 13.22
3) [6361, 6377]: 13.4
